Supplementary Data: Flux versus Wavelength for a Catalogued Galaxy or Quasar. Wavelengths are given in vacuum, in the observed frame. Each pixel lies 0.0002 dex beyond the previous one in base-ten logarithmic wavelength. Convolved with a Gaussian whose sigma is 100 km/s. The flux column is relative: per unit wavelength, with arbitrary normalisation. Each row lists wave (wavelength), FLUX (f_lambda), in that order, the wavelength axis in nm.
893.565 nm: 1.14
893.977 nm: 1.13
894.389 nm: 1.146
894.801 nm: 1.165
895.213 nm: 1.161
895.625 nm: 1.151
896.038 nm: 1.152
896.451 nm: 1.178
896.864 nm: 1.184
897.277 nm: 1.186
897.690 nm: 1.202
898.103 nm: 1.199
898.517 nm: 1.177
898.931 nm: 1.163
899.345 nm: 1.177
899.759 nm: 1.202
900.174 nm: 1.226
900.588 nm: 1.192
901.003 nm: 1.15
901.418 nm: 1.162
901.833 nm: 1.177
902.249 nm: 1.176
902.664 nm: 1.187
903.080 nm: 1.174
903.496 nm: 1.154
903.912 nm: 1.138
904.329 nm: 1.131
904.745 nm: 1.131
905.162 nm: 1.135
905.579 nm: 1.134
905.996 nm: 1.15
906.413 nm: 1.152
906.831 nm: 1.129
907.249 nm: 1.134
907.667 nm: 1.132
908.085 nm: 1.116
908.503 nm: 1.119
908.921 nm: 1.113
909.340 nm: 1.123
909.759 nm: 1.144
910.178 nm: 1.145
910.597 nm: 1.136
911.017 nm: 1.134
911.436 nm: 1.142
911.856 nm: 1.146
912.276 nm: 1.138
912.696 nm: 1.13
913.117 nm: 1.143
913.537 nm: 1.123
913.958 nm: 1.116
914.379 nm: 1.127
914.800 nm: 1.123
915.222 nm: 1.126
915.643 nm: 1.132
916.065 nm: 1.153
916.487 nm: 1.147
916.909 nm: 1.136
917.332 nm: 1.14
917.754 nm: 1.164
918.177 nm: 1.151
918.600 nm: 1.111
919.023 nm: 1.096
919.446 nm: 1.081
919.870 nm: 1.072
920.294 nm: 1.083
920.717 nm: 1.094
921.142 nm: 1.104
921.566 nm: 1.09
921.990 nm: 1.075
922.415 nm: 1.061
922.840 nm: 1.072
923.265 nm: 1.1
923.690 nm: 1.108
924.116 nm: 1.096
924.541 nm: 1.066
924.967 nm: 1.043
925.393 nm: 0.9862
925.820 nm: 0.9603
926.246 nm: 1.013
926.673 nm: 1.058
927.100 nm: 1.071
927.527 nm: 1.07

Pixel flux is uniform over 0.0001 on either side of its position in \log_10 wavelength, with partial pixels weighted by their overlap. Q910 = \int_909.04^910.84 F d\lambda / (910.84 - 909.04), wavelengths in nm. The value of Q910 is 1.14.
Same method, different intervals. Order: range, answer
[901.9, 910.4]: 1.14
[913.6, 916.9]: 1.13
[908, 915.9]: 1.13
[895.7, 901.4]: 1.18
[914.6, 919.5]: 1.13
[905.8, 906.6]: 1.15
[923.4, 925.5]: 1.07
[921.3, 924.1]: 1.09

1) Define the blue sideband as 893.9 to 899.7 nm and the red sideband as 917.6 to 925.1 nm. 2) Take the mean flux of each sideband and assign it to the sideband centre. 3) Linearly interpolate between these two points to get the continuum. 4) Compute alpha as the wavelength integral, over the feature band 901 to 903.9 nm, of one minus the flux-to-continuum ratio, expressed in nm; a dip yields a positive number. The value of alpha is -0.04 nm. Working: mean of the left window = 1.17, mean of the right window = 1.09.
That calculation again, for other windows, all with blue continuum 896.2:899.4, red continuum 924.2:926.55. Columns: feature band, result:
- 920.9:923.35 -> -0.10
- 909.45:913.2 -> -0.12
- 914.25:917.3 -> -0.17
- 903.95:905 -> 0.01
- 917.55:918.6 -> -0.08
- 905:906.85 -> -0.01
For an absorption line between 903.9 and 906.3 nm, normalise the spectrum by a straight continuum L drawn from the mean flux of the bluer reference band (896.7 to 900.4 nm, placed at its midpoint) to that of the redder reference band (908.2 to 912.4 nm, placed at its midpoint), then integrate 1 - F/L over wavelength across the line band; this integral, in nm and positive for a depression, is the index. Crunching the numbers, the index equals 0.046 nm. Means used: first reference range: 1.19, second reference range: 1.13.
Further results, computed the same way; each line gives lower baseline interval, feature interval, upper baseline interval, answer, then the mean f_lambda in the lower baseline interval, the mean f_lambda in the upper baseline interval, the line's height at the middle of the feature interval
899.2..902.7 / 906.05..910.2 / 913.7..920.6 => 0.09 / 1.18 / 1.12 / 1.16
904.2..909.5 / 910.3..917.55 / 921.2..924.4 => -0.15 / 1.13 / 1.09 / 1.11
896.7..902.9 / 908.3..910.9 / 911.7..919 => 0.05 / 1.18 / 1.13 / 1.15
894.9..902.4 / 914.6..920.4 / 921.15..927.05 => -0.18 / 1.18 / 1.06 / 1.09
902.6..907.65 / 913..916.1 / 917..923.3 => -0.03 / 1.14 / 1.1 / 1.12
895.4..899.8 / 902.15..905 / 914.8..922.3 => 0.01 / 1.18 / 1.11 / 1.16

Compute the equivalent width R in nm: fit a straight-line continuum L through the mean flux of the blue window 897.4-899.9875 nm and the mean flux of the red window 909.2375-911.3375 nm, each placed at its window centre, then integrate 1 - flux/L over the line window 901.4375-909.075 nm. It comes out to 0.10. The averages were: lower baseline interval 1.19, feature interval 1.14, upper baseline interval 1.14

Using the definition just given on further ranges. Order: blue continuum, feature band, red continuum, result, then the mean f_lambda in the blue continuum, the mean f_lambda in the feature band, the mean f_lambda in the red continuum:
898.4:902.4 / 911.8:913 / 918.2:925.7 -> -0.014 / 1.18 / 1.14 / 1.08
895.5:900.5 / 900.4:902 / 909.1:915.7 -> 0.004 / 1.18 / 1.17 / 1.13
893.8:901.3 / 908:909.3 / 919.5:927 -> 0.011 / 1.17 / 1.12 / 1.06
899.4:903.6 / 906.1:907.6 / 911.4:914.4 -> 0.025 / 1.18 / 1.14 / 1.13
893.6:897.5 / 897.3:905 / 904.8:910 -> -0.176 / 1.16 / 1.17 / 1.13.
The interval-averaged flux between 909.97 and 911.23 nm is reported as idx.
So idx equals 1.14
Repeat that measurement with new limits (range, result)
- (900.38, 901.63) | 1.17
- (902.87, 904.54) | 1.15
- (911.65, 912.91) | 1.14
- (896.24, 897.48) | 1.18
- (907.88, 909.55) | 1.12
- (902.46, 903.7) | 1.17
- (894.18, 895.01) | 1.16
